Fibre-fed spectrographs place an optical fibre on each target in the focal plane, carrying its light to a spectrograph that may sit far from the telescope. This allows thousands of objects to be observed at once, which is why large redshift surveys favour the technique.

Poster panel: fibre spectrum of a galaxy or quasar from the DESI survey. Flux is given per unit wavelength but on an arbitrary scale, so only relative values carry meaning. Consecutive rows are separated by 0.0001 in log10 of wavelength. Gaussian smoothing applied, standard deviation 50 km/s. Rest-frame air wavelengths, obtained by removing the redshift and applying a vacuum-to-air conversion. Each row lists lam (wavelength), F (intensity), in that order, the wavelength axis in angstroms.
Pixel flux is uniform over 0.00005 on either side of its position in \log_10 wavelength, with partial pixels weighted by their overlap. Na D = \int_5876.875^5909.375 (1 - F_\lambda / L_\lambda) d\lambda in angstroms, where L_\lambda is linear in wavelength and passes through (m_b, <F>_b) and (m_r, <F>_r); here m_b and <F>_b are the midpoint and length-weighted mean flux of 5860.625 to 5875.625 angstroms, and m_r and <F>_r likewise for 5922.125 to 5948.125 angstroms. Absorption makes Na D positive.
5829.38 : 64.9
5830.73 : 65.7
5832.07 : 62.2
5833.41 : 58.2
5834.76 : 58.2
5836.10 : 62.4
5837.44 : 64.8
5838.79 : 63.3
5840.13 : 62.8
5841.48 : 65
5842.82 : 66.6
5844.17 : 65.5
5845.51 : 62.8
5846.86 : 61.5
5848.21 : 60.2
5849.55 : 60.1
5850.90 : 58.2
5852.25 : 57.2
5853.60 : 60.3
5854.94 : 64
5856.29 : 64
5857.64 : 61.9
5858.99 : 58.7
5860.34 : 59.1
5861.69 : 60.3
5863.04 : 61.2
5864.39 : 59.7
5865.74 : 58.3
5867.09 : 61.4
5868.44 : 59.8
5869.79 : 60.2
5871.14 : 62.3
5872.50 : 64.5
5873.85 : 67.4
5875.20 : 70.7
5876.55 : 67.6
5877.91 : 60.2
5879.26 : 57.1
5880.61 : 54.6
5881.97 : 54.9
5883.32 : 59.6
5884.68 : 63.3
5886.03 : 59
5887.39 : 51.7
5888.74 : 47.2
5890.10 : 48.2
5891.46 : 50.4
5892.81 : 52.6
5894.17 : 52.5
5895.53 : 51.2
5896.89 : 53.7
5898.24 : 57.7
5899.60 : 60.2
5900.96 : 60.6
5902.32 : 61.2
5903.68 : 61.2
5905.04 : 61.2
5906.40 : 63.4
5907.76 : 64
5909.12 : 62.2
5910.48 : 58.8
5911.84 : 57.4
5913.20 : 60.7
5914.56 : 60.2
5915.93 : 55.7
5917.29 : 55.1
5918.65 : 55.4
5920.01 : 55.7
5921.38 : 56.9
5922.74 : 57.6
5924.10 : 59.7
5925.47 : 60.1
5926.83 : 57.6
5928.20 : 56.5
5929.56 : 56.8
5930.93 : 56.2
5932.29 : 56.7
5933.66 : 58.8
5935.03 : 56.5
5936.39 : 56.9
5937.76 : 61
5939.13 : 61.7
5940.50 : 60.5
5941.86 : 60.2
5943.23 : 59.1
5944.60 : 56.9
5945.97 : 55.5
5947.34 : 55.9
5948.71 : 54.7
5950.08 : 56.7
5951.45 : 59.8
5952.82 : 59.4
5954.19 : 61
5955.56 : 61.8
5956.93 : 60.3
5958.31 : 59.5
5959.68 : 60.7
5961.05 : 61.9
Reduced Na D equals 1.9 angstroms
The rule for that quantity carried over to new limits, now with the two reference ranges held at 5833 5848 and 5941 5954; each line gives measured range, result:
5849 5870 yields 0.6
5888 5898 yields 1.5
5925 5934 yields 0.2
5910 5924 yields 0.4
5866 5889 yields 0.3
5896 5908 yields 0.0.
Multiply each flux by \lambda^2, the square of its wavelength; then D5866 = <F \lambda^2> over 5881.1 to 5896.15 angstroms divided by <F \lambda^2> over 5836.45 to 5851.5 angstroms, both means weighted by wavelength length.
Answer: 0.9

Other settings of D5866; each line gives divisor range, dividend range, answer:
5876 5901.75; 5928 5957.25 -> 1.06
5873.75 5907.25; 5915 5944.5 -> 1.01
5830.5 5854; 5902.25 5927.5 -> 0.98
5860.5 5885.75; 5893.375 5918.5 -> 0.97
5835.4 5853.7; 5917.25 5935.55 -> 0.94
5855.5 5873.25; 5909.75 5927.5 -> 0.97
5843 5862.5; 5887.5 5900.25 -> 0.87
